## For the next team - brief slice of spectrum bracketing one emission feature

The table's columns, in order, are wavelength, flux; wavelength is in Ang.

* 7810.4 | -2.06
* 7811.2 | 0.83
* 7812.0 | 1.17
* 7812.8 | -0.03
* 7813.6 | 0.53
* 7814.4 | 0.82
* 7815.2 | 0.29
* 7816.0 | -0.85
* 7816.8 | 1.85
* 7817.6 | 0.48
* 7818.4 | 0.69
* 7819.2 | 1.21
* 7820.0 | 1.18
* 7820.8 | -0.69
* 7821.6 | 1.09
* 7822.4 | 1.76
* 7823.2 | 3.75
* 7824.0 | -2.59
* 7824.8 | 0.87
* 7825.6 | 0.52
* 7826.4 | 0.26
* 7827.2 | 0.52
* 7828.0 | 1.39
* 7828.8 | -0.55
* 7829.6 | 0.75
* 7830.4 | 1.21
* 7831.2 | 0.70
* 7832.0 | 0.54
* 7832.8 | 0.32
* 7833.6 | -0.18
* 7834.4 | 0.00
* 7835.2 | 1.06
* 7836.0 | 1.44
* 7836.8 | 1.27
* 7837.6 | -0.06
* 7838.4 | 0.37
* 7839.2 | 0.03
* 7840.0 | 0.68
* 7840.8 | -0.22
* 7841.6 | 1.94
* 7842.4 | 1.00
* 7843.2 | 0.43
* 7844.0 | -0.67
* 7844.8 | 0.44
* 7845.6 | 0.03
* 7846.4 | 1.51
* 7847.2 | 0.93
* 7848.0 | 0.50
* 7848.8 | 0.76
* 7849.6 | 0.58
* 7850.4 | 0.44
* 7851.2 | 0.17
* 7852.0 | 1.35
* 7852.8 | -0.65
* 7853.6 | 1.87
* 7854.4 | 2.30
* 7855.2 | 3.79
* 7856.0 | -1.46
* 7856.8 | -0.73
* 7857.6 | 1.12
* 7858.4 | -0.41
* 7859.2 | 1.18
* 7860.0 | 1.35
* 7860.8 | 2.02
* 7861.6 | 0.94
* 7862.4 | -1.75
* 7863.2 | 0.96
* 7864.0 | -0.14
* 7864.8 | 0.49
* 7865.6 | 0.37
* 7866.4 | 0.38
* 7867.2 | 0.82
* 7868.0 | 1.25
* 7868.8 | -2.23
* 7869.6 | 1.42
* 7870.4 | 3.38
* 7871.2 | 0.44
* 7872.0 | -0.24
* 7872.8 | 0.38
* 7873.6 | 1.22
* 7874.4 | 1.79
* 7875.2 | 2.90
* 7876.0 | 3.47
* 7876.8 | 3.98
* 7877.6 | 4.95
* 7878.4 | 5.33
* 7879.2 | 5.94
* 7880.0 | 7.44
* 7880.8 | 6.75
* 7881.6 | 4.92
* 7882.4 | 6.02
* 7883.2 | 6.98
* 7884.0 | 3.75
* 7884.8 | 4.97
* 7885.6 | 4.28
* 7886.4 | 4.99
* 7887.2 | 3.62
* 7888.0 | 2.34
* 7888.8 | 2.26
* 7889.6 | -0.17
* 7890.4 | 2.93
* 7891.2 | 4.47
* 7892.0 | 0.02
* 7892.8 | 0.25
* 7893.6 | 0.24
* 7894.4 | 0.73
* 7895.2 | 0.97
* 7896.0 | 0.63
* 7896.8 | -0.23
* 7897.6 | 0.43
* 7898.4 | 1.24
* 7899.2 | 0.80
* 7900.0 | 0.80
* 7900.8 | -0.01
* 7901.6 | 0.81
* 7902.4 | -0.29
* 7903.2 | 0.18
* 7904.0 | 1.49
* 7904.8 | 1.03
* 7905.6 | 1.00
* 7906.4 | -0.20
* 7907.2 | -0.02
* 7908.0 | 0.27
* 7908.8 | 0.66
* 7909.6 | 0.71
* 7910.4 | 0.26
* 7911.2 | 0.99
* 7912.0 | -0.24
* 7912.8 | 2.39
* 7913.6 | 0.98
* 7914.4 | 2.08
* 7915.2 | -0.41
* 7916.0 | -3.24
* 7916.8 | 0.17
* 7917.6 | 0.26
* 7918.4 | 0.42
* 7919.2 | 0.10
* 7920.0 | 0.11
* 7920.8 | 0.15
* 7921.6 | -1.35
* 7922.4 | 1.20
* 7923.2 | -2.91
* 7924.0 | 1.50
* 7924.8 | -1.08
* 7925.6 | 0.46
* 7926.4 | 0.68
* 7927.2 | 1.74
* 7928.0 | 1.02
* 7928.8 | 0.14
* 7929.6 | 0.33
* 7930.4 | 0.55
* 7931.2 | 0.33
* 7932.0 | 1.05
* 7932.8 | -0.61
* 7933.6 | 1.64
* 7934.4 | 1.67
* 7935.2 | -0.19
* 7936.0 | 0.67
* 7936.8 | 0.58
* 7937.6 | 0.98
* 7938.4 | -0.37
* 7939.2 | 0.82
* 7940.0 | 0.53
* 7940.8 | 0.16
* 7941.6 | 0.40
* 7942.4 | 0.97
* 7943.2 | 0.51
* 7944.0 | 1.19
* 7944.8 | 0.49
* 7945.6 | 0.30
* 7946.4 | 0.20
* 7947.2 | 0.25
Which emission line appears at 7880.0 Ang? [O II] 3727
